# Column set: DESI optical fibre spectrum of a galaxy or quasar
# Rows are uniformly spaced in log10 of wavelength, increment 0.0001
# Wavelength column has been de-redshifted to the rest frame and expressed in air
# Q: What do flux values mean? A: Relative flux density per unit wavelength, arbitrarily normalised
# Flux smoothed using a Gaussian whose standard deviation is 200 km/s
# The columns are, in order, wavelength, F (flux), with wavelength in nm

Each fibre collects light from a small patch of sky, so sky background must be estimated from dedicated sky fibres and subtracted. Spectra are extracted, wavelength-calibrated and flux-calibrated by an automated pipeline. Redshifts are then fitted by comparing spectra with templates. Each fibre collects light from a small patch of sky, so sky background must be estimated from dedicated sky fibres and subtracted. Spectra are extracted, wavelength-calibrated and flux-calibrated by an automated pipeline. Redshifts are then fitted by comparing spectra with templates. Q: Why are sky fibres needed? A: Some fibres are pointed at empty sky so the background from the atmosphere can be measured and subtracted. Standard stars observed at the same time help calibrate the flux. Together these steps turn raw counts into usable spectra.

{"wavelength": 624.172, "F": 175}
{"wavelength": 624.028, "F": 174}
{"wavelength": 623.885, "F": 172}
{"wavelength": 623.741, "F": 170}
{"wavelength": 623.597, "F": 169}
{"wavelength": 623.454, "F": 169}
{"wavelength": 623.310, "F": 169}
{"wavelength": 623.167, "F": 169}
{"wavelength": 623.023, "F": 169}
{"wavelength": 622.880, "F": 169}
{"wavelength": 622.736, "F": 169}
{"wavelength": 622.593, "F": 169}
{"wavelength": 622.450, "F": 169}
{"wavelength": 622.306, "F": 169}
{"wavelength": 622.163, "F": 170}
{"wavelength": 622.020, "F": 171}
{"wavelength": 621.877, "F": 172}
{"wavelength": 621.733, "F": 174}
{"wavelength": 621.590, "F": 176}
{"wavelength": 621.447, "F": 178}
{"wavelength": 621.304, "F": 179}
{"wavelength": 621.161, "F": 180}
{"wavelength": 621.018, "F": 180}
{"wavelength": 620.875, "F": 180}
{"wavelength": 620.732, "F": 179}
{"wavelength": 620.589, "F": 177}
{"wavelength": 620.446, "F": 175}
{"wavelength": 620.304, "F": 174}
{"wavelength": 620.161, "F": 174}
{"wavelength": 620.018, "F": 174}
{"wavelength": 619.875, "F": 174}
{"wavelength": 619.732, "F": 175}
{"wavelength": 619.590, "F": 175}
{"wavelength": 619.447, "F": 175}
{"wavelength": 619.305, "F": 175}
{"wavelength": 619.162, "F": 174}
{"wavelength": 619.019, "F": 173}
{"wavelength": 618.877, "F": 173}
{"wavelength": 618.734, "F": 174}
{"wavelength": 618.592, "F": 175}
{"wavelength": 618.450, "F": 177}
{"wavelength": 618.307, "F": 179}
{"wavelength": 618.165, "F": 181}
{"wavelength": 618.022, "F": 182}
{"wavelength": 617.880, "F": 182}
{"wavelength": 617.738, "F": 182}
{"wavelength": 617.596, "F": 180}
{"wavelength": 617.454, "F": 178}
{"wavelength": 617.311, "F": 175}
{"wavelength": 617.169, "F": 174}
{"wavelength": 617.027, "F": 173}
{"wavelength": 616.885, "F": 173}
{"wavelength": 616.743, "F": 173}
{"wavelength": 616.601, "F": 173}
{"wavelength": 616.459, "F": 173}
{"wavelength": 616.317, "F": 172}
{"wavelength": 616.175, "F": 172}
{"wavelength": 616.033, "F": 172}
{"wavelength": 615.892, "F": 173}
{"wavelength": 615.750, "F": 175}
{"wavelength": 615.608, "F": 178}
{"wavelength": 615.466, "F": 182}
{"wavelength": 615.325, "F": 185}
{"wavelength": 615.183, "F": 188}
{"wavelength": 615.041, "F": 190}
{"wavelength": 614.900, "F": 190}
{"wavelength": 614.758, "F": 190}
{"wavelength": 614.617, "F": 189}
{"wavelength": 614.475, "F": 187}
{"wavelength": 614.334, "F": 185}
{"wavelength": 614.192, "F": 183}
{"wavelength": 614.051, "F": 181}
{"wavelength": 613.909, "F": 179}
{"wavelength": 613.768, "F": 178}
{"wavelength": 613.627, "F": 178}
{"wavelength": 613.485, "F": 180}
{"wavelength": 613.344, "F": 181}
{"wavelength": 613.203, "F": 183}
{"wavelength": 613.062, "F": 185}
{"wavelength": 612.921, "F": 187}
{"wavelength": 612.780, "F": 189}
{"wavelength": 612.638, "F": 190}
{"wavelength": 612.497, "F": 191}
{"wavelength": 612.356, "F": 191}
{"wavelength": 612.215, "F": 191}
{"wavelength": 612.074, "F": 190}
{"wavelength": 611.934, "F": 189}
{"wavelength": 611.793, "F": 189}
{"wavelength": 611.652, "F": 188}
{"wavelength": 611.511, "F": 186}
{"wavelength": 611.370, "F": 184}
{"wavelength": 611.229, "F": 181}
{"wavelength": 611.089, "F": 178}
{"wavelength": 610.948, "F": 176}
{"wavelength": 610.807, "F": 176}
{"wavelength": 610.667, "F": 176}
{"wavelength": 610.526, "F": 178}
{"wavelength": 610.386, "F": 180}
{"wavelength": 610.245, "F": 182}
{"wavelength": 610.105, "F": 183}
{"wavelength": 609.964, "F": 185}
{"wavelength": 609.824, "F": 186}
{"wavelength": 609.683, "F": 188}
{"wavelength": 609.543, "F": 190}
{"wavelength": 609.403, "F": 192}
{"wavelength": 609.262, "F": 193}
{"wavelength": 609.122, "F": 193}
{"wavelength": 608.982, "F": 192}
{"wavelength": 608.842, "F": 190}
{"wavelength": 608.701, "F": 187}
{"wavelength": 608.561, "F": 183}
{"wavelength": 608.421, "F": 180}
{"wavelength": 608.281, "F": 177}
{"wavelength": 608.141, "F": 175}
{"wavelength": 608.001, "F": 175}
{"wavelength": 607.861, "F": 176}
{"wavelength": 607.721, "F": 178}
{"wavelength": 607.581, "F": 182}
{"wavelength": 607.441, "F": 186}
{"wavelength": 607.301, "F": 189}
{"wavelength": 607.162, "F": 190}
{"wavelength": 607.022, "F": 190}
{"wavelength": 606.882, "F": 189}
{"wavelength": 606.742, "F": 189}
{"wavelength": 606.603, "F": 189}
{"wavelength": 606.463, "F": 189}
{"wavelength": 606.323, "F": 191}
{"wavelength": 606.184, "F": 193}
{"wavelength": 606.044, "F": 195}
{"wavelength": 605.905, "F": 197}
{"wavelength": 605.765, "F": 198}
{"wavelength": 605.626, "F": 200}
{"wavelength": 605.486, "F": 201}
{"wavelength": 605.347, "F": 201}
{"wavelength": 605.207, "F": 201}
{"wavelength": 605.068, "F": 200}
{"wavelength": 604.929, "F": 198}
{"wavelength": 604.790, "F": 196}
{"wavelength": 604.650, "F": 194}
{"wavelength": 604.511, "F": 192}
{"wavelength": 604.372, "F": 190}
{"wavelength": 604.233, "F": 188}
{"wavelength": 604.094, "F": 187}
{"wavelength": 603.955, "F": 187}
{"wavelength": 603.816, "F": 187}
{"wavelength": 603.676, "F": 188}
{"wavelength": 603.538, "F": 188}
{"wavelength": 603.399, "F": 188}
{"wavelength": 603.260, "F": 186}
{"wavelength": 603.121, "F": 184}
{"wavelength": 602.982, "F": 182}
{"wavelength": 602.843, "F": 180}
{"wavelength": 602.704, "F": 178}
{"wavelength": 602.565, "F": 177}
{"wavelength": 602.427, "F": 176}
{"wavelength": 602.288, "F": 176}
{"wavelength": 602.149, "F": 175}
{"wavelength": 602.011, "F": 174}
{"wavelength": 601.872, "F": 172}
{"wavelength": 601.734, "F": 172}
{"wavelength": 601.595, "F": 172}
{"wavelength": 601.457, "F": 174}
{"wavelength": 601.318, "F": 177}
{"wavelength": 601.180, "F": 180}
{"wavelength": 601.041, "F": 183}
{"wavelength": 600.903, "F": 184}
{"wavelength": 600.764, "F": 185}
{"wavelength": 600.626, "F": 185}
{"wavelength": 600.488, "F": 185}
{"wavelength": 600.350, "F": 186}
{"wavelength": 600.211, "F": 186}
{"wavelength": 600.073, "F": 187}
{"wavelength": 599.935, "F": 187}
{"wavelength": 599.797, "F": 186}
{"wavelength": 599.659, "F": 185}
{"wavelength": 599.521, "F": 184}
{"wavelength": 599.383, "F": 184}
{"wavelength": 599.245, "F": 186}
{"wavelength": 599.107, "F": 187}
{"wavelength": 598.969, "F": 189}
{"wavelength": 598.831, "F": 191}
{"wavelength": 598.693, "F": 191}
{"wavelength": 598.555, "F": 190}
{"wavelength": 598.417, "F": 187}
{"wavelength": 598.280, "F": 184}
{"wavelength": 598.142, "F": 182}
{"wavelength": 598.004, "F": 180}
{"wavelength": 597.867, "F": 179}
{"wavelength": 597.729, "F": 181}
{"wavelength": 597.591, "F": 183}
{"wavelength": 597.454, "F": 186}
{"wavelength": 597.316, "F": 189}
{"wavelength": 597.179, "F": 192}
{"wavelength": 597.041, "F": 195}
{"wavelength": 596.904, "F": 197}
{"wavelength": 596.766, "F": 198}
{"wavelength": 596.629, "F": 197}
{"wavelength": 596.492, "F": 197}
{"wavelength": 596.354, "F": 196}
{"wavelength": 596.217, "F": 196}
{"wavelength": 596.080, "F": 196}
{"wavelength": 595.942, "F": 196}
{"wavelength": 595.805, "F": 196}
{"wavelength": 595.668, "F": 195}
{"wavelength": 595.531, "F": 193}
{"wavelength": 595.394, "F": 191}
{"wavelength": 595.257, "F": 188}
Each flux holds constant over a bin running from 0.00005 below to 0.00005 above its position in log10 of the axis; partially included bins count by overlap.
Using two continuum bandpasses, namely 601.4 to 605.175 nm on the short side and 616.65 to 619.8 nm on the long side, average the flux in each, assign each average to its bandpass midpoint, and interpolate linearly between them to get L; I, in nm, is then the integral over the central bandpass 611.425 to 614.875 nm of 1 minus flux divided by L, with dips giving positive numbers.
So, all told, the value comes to -0.134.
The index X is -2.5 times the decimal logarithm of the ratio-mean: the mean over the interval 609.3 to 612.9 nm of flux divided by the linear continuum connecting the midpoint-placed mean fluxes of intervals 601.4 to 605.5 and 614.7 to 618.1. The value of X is -0.02 mag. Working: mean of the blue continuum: 185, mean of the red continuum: 178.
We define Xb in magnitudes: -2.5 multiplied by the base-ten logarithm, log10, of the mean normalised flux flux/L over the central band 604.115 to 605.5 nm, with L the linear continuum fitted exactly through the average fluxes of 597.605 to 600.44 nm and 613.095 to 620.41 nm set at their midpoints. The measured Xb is -0.07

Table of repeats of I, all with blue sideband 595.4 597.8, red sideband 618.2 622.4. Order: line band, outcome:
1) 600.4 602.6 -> 0.13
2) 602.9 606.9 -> -0.11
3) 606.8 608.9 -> 0.02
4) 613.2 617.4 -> -0.01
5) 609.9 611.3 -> 0.02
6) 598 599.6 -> 0.04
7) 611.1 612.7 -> -0.06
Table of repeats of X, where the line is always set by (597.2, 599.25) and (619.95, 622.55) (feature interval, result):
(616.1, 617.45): 0.024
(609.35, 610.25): -0.039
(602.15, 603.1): 0.034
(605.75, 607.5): -0.053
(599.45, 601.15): -0.002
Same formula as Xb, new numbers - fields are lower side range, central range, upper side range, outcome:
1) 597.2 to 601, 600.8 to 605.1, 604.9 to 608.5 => 0.03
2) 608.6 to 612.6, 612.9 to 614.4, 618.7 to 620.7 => 0.00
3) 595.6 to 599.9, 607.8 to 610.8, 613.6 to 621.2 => -0.01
